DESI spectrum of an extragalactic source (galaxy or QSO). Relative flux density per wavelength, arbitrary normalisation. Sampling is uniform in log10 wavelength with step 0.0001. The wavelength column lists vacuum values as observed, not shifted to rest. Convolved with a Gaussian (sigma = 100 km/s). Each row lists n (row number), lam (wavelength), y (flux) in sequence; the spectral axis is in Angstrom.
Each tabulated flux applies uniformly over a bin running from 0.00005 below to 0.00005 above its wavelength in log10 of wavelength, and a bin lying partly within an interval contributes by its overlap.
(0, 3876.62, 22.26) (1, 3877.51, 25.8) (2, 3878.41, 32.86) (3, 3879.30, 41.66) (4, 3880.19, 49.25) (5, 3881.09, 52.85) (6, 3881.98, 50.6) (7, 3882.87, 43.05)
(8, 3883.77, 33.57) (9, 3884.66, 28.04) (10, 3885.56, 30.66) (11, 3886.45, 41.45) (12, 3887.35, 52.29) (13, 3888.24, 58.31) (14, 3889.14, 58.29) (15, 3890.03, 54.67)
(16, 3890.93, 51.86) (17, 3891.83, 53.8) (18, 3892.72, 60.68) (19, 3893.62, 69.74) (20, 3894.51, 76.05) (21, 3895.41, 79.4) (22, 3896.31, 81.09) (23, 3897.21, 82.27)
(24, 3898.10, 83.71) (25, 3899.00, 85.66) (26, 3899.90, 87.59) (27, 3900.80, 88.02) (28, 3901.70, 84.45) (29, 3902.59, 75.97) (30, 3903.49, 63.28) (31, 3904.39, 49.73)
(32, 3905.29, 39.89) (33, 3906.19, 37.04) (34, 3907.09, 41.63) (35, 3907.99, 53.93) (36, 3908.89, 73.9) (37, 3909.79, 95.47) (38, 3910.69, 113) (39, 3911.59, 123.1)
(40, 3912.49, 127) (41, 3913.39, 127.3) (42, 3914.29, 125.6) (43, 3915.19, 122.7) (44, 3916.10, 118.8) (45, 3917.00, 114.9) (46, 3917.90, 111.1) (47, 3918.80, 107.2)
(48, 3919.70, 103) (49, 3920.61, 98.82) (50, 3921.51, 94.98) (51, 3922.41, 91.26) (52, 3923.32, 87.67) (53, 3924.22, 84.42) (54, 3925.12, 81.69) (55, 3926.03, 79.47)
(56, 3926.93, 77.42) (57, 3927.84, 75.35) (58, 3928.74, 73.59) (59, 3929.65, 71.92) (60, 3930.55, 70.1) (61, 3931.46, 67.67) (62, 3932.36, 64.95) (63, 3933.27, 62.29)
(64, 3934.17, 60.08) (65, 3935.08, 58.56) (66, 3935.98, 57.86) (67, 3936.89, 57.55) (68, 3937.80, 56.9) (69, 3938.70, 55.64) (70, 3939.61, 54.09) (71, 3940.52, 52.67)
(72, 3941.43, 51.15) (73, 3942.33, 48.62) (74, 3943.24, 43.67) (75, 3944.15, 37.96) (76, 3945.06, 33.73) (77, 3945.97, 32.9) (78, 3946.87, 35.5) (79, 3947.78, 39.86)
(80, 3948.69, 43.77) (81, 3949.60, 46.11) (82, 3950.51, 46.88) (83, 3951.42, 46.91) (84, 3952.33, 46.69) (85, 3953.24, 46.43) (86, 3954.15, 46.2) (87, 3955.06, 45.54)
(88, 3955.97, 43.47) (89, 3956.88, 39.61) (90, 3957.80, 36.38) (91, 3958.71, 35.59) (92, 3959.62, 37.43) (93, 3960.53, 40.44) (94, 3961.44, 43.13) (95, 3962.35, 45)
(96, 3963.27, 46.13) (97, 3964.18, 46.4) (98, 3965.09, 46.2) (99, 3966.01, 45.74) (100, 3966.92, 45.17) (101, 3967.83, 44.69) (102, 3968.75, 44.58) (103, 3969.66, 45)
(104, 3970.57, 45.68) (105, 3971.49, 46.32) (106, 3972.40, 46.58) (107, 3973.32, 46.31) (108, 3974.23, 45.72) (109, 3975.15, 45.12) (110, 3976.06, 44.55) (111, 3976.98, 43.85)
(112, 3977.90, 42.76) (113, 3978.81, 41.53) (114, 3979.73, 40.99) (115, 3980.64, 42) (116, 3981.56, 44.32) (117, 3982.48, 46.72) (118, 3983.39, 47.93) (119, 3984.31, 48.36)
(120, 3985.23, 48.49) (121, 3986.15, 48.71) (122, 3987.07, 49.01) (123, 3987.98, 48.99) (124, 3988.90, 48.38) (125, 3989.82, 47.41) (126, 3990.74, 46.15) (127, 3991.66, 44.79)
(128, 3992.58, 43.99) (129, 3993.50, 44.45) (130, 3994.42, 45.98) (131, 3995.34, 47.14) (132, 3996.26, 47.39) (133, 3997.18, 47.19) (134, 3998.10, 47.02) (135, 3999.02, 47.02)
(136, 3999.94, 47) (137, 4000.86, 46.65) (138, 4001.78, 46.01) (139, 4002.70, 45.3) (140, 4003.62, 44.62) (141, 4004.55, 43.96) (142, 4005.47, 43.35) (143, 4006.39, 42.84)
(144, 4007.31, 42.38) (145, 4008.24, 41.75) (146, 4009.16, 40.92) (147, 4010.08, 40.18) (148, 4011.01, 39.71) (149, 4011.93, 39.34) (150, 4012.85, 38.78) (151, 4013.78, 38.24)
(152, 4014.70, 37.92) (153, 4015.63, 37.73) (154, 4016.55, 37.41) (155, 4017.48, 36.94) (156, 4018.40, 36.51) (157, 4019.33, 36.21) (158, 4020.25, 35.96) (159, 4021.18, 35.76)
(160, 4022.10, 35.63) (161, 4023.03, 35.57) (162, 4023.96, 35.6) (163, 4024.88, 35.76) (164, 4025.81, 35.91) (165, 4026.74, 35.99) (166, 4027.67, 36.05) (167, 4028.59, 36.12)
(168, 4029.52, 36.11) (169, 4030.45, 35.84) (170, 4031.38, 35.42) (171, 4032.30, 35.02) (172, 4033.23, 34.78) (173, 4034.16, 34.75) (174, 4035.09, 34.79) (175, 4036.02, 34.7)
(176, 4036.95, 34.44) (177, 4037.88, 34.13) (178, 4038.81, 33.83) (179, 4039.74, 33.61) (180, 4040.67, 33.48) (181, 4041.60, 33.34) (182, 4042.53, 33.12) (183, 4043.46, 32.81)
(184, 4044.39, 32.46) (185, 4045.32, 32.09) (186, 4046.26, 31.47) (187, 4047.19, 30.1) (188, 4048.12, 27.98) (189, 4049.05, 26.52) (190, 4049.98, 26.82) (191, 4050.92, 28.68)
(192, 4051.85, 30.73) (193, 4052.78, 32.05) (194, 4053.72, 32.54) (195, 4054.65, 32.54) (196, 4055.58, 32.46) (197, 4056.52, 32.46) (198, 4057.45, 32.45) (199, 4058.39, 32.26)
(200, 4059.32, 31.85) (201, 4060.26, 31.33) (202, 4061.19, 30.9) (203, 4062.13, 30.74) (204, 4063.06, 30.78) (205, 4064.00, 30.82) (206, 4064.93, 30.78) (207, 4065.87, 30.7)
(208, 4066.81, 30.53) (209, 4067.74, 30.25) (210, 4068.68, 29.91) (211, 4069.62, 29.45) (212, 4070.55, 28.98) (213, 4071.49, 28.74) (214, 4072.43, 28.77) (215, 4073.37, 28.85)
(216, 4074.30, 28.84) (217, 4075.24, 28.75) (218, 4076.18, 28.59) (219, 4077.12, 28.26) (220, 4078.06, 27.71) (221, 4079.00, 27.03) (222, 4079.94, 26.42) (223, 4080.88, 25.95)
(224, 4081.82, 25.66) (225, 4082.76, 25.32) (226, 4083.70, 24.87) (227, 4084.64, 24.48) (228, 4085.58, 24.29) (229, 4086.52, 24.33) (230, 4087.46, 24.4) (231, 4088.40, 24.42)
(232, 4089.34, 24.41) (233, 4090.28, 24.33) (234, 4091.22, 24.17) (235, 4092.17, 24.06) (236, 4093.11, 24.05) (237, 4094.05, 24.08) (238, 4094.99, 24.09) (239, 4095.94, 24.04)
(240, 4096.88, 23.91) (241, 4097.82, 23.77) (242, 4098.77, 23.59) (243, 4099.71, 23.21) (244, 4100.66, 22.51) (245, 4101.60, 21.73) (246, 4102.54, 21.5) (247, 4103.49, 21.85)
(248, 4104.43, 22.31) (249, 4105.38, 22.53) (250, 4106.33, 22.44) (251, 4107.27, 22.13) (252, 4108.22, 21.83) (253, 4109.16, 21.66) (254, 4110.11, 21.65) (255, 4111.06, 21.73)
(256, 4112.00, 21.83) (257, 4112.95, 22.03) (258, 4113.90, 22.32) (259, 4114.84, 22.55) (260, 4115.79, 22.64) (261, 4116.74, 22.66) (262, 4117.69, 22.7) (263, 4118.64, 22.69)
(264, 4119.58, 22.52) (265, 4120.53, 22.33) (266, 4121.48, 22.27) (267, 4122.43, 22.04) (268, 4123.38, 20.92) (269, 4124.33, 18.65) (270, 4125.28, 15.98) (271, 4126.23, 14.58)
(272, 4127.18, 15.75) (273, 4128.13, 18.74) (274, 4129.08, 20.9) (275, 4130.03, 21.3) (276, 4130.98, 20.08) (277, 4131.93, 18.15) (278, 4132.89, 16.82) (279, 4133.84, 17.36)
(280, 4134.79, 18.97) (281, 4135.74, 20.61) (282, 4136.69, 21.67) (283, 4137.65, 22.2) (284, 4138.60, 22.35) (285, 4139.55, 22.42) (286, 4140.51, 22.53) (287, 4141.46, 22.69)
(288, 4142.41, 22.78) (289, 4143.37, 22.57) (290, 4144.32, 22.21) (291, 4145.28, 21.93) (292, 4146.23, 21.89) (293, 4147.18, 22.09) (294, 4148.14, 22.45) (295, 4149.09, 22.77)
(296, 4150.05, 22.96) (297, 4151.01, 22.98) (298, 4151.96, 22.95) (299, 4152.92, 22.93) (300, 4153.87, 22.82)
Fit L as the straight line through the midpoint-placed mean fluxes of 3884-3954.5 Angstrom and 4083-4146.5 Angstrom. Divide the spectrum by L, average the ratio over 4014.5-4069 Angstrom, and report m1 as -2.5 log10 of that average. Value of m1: 0.19 mag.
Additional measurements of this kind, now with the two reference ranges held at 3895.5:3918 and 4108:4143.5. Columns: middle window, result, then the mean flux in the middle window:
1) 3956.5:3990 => 0.44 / 44.6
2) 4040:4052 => 0.42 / 30.8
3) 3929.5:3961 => 0.49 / 48.8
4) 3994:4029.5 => 0.35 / 40.6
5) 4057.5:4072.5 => 0.28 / 30.5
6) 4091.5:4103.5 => 0.25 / 23.3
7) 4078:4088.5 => 0.31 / 25.4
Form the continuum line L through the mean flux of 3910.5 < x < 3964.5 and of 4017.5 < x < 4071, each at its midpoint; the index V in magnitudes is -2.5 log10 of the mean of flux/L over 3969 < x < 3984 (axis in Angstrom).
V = 0.213 mag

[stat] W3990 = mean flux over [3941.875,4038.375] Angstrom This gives 42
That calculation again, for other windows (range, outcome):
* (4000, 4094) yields 32.8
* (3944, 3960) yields 41.2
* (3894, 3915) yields 82.9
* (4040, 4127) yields 26.3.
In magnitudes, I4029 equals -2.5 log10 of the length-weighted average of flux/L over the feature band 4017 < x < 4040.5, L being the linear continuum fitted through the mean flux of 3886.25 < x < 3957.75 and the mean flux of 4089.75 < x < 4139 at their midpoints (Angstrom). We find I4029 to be 0.21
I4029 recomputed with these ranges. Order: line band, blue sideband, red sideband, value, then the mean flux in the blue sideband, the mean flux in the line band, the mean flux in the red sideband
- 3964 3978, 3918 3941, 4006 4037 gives 0.26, 74.3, 45.3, 37.1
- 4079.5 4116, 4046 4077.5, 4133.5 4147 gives 0.13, 30.2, 23.4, 21.7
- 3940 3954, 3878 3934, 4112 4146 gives 0.43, 74.5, 43.6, 20.8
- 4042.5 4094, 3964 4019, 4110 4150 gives 0.10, 44.2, 28.7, 21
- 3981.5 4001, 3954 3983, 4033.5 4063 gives -0.17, 43.7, 47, 32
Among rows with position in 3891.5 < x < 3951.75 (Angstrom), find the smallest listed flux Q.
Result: 32.9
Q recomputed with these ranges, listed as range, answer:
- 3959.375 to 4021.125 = 35.96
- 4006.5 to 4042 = 33.34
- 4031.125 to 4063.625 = 26.52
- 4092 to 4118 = 21.5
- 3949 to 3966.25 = 35.59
